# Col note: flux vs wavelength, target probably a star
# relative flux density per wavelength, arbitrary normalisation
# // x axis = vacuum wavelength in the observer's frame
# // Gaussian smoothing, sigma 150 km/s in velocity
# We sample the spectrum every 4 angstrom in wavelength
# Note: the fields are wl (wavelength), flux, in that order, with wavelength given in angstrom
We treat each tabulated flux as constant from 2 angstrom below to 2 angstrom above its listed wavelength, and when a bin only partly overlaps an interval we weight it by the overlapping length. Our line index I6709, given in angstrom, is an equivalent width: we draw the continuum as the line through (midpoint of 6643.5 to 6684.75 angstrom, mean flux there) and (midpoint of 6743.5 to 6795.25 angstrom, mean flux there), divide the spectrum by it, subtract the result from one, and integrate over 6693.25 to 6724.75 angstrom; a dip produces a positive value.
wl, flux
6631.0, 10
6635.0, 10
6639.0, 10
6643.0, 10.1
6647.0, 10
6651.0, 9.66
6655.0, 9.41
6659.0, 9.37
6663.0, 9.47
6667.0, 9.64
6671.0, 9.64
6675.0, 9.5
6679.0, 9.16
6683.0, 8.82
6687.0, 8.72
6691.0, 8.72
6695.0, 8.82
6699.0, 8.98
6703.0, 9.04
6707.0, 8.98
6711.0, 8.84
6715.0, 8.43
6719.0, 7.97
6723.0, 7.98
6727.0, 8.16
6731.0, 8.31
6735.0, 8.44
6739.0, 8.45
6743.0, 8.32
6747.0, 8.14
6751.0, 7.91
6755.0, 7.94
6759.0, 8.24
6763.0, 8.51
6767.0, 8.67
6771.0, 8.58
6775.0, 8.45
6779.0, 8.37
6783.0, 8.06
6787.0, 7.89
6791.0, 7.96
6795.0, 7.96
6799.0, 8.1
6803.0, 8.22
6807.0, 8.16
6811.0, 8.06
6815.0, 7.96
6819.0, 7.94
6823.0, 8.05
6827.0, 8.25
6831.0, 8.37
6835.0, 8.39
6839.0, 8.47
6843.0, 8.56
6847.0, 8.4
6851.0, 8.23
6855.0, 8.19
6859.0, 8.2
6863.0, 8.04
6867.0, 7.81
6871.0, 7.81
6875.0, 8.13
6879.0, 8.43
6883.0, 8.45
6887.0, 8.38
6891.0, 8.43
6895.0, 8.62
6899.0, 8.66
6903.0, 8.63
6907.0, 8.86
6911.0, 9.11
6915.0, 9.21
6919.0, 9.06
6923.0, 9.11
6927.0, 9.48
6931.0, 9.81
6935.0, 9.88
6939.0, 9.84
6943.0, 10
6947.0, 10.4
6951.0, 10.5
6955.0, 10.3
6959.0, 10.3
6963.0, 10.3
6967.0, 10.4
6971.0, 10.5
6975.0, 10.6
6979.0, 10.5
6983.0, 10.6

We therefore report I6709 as 1.1 angstrom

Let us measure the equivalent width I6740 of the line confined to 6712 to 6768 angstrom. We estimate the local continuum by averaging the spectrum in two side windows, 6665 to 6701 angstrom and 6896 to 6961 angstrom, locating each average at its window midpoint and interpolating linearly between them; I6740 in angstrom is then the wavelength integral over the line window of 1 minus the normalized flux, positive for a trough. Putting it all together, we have 5.9 angstrom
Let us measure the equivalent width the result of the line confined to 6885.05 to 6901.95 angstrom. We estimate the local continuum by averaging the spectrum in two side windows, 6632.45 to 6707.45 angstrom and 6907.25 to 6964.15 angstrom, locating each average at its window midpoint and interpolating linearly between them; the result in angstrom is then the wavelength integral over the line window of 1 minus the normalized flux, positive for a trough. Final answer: 2.1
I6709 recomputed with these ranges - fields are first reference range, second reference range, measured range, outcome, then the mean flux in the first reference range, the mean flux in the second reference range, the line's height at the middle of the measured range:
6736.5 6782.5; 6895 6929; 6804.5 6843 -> 1.8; 8.32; 8.99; 8.6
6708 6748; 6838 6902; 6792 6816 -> 0.7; 8.32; 8.3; 8.31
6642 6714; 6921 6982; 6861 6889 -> 4.9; 9.25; 10.1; 9.89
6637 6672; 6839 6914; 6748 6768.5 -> 1.9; 9.7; 8.4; 9.09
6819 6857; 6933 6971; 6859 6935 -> 5.1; 8.3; 10.2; 9.3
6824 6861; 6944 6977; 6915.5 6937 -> 0.8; 8.33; 10.4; 9.8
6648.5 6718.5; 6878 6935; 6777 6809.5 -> 3.3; 9.11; 8.92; 9.02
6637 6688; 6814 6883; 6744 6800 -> 3.4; 9.51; 8.2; 8.74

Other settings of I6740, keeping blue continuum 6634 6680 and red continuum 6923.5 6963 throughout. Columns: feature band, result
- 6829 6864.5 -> 5.7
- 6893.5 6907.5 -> 1.8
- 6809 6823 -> 2.7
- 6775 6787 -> 2.0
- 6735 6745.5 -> 1.5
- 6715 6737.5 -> 3.6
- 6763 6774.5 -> 1.4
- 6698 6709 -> 0.8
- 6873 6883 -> 1.6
